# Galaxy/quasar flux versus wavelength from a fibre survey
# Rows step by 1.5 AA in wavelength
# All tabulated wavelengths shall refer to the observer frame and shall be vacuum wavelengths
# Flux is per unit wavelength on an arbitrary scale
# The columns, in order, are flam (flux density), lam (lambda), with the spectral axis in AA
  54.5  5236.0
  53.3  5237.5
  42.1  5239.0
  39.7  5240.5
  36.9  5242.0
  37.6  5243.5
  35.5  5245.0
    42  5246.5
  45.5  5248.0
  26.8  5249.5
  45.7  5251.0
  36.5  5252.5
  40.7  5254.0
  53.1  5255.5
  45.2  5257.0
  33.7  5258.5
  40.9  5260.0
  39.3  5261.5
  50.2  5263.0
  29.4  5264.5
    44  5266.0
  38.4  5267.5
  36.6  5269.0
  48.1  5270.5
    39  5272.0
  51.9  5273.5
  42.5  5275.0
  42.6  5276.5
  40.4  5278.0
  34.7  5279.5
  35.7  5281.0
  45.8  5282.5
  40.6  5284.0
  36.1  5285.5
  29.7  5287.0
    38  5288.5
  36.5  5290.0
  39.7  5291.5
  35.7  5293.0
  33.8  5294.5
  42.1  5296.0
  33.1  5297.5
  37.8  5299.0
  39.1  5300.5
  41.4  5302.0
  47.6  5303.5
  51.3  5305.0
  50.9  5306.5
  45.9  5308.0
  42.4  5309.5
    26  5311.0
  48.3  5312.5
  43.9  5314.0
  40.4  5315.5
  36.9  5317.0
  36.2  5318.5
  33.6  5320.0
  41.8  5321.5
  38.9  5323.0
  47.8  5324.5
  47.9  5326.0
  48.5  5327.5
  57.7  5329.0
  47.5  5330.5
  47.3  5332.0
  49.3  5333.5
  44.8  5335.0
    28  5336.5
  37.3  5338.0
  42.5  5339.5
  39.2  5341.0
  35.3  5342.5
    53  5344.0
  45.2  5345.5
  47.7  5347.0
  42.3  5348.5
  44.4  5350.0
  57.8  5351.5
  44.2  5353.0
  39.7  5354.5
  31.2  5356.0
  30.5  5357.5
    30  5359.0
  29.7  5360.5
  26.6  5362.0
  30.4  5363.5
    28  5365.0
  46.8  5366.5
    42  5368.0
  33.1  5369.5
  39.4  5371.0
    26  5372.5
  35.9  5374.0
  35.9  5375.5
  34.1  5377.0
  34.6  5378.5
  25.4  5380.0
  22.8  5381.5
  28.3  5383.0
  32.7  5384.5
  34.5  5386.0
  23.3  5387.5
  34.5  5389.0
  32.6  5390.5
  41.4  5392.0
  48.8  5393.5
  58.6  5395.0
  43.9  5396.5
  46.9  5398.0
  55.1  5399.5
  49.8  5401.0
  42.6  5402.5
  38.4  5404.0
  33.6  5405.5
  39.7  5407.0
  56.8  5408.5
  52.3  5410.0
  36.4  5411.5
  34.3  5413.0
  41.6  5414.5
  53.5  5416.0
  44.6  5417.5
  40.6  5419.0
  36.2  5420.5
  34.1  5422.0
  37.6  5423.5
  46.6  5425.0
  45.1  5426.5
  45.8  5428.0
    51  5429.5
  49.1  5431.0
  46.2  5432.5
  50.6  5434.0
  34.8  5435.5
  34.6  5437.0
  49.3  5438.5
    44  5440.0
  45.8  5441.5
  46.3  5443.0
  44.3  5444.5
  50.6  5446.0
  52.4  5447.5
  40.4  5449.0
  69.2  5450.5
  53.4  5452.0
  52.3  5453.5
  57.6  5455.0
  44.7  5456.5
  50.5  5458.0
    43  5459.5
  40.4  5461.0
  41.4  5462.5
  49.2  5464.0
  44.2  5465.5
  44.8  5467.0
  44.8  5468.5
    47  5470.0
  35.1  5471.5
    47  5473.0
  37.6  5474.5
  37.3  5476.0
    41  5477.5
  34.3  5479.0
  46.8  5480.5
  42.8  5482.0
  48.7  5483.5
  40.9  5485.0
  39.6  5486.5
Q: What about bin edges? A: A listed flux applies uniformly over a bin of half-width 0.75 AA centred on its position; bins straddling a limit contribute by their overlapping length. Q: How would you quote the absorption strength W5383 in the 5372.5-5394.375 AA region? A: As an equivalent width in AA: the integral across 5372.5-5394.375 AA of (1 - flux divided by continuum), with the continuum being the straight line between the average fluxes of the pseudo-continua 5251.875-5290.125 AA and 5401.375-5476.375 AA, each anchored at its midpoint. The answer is 5.2 AA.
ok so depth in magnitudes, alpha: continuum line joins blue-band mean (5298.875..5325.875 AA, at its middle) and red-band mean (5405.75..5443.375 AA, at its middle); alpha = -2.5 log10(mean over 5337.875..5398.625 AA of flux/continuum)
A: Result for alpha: 0.145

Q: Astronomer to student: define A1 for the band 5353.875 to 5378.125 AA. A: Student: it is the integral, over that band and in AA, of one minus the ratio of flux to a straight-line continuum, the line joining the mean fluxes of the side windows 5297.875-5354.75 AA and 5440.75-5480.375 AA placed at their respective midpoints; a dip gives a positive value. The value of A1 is 5.7 AA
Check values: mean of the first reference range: 43.4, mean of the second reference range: 46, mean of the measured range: 33.7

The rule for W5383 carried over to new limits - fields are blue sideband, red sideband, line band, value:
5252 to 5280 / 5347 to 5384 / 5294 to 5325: -1.73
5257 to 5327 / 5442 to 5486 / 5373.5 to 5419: 4.07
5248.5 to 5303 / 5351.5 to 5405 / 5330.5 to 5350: -2.61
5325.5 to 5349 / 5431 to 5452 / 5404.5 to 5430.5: 2.01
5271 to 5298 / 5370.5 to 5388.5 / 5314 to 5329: -2.72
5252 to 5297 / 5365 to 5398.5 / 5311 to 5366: -4.39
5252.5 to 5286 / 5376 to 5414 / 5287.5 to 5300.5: 1.21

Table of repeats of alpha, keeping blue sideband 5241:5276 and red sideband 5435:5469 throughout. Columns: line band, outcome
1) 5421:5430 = 0.08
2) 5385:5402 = 0.07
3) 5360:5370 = 0.29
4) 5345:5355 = -0.06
